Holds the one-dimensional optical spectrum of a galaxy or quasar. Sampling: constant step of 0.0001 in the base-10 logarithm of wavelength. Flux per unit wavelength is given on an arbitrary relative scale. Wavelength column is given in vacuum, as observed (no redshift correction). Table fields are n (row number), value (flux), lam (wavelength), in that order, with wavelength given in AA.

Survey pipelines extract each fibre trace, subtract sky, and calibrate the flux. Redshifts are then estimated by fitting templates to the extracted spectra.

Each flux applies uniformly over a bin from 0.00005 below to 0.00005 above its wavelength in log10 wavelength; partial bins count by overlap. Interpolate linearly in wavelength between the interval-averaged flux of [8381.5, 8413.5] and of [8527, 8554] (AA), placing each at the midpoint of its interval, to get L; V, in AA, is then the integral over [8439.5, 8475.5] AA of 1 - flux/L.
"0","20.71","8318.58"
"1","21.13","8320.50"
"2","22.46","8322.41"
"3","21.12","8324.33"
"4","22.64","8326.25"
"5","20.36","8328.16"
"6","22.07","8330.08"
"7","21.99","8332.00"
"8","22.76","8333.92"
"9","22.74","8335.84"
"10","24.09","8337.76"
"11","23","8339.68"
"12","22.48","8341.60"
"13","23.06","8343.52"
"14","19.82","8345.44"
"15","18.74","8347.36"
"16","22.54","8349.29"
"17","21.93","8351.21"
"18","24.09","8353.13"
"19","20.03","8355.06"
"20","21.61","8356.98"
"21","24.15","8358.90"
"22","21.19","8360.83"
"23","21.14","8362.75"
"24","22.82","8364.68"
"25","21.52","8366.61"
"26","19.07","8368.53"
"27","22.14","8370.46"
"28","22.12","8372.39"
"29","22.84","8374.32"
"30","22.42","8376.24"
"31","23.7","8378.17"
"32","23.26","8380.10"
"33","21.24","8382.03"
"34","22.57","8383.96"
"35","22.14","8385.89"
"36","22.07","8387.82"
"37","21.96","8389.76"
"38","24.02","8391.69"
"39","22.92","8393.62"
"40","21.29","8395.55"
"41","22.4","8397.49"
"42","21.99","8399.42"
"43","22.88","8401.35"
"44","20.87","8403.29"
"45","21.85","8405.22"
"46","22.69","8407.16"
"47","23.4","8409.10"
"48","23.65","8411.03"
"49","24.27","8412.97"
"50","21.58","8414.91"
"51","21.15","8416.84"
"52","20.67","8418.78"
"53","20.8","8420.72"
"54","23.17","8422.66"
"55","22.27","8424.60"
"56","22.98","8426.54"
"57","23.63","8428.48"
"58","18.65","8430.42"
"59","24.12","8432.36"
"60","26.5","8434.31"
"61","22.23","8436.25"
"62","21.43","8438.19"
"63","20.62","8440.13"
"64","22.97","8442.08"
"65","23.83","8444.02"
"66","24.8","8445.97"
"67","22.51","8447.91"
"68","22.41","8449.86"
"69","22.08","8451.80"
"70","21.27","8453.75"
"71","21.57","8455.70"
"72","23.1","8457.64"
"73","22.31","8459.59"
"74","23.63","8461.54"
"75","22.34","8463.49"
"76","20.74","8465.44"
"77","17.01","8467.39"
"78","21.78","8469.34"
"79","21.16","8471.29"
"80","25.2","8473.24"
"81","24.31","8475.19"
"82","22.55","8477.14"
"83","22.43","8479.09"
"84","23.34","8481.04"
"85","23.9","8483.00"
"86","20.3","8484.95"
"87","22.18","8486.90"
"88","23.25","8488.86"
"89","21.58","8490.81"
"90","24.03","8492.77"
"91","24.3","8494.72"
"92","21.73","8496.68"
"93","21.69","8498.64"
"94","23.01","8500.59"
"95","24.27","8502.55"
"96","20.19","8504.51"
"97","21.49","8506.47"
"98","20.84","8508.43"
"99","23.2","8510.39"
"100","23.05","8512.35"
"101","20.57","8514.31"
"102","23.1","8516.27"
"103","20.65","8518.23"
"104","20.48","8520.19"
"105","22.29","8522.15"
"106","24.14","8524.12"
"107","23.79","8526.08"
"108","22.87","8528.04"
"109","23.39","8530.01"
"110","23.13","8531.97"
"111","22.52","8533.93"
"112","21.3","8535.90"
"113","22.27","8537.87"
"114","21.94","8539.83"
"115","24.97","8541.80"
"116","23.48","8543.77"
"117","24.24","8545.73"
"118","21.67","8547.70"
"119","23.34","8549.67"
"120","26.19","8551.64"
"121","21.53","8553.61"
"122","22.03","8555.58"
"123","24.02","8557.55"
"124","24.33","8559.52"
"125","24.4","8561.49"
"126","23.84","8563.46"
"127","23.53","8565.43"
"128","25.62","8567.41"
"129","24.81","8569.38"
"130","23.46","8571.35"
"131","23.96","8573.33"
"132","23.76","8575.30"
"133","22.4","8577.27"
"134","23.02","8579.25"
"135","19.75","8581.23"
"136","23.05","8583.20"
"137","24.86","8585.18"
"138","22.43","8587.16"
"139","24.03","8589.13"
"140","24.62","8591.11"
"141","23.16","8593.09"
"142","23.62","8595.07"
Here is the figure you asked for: 0.7 AA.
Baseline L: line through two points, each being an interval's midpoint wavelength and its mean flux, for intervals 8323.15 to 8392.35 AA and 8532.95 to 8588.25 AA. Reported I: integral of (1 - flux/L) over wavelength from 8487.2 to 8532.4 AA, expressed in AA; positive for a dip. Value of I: 1.1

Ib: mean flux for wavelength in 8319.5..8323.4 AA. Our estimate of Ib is 21.8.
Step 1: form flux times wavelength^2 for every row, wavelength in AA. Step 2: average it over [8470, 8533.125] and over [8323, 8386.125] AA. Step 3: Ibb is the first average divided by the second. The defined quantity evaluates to 1.06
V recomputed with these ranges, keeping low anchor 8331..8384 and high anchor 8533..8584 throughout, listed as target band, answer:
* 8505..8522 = 1.0 AA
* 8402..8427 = 0.2 AA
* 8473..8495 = -0.2 AA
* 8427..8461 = 0.0 AA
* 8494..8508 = 0.4 AA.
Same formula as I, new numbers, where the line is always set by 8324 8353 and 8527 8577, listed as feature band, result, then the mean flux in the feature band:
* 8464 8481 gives 0.70 AA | 22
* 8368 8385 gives 0.04 AA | 22.2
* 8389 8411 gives 0.00 AA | 22.5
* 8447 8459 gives 0.33 AA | 22.2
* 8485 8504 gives 0.31 AA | 22.7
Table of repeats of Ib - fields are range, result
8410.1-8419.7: 22.3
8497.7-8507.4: 22.1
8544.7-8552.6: 23.9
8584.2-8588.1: 23.6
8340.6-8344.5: 22.8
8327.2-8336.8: 22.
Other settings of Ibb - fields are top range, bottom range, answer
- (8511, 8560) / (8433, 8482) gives 1.03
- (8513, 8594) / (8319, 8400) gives 1.10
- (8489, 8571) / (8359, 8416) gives 1.06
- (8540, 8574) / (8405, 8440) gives 1.09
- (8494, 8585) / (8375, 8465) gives 1.05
